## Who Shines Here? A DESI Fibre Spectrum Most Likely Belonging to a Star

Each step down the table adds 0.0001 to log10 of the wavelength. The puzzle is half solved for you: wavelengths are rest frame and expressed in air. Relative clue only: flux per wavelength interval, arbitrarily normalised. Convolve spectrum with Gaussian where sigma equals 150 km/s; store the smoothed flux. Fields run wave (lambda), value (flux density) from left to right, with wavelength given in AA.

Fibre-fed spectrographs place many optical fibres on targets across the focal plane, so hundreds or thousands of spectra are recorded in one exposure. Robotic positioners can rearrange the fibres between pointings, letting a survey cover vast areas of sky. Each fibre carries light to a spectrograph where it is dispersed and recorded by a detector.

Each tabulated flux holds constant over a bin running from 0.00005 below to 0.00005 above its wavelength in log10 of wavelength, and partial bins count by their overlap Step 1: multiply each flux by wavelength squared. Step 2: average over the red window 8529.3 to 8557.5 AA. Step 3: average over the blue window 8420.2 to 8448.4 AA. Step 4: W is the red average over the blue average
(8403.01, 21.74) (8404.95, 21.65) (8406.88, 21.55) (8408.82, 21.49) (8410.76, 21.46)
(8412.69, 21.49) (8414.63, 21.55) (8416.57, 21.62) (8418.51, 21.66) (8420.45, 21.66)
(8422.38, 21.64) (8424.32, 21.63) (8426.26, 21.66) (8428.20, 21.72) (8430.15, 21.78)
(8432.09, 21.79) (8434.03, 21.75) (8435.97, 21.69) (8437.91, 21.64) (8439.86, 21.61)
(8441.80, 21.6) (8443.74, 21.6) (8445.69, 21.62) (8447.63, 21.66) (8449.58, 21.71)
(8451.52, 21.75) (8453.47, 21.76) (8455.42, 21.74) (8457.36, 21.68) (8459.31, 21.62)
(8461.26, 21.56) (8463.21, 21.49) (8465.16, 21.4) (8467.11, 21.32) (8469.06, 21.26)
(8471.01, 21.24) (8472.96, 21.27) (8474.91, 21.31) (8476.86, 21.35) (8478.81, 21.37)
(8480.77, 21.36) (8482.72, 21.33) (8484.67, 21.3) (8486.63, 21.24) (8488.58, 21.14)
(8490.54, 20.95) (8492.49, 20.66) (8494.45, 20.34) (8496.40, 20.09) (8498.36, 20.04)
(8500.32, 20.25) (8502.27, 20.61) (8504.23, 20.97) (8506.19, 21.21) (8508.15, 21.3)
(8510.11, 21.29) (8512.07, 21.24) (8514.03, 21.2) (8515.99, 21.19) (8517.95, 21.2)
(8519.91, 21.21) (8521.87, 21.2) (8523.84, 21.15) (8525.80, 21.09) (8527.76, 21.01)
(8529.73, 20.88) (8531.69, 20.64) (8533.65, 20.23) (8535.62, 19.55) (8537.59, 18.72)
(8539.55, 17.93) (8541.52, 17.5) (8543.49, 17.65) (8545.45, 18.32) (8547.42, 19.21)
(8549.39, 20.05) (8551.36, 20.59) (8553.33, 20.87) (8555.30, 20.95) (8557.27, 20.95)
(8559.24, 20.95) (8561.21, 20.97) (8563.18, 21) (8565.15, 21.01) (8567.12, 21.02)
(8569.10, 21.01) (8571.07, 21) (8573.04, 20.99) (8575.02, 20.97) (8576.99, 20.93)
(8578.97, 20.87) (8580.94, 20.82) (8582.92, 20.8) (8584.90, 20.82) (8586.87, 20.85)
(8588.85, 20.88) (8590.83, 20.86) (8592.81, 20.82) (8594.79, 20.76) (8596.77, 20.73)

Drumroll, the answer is 0.93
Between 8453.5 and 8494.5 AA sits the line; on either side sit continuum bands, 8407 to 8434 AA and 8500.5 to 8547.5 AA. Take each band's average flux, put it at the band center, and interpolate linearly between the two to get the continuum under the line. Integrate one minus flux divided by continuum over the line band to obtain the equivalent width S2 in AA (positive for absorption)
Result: -0.7 AA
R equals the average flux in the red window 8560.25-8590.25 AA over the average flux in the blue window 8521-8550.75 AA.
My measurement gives 1.1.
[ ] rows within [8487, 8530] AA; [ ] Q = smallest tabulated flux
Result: 20.04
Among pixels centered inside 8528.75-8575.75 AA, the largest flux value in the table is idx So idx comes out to 21.02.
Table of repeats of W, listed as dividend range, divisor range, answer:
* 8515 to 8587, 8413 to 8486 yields 0.97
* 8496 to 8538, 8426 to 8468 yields 0.98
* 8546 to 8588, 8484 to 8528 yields 1.01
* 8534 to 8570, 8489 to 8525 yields 0.96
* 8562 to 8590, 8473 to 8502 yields 1.02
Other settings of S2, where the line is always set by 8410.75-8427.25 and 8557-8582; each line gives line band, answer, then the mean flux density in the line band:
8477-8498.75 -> 0.39 AA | 20.9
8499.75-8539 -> 0.74 AA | 20.8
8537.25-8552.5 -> 1.66 AA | 18.8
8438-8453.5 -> -0.11 AA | 21.7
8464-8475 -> 0.05 AA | 21.3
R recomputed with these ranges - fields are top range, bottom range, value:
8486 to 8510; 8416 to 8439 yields 0.96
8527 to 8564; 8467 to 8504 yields 0.95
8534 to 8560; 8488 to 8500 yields 0.95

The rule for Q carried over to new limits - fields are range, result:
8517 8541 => 17.93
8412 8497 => 20.09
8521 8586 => 17.5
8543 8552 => 17.65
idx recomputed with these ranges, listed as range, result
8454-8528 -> 21.74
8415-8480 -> 21.79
